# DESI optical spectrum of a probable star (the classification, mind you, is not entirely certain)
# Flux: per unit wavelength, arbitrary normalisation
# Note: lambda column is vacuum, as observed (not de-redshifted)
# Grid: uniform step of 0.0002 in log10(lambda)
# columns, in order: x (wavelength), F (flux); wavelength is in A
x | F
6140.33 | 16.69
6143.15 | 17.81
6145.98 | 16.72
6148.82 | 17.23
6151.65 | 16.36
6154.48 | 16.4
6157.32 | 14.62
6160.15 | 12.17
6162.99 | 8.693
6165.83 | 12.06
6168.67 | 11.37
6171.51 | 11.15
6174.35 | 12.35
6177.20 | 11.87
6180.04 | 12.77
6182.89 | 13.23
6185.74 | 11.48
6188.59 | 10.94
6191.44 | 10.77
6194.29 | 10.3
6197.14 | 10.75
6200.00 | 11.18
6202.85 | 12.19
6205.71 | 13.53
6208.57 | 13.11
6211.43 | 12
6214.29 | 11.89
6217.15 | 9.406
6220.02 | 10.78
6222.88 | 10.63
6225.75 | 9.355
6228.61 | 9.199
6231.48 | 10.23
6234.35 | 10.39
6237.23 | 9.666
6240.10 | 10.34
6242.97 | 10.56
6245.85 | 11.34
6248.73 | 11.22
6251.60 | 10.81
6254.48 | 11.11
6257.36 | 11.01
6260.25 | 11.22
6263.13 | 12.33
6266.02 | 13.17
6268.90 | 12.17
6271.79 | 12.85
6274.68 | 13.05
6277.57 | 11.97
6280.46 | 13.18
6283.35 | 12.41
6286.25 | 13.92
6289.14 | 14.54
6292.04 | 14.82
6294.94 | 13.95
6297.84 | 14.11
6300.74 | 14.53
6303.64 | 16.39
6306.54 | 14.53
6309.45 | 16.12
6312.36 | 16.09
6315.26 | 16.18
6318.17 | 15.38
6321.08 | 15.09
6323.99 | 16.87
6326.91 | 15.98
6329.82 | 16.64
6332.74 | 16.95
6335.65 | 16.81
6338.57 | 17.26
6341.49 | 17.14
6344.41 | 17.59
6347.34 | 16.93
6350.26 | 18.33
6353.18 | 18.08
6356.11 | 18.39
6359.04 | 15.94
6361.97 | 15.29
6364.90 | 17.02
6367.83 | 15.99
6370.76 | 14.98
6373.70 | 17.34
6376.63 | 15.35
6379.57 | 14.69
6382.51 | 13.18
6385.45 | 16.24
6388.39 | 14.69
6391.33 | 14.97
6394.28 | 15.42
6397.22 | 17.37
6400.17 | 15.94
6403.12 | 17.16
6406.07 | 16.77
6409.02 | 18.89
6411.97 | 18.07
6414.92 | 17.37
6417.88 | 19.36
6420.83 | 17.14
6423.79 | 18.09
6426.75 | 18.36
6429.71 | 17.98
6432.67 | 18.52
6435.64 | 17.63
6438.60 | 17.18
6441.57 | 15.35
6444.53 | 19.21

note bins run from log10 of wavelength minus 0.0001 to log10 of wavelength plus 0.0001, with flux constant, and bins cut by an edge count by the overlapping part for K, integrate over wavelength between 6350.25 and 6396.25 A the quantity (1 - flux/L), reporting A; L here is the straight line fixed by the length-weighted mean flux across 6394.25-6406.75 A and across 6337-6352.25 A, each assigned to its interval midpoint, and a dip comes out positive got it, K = 3.03 A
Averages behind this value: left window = 17.5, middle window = 15.9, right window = 16.6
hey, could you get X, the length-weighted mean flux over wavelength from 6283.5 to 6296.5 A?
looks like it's 14.1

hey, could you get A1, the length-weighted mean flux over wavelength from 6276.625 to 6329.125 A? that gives 14.8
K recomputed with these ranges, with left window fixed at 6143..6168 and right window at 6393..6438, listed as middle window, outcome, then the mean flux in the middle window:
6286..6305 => 1.8 A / 14.6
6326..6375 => -0.2 A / 16.9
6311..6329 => 0.5 A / 16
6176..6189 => 2.3 A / 12.1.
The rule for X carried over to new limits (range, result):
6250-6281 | 12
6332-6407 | 16.4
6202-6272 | 11.2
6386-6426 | 17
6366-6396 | 15.3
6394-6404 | 16.6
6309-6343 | 16.4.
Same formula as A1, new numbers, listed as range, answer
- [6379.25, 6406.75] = 15.6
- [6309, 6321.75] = 15.8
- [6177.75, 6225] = 11.5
